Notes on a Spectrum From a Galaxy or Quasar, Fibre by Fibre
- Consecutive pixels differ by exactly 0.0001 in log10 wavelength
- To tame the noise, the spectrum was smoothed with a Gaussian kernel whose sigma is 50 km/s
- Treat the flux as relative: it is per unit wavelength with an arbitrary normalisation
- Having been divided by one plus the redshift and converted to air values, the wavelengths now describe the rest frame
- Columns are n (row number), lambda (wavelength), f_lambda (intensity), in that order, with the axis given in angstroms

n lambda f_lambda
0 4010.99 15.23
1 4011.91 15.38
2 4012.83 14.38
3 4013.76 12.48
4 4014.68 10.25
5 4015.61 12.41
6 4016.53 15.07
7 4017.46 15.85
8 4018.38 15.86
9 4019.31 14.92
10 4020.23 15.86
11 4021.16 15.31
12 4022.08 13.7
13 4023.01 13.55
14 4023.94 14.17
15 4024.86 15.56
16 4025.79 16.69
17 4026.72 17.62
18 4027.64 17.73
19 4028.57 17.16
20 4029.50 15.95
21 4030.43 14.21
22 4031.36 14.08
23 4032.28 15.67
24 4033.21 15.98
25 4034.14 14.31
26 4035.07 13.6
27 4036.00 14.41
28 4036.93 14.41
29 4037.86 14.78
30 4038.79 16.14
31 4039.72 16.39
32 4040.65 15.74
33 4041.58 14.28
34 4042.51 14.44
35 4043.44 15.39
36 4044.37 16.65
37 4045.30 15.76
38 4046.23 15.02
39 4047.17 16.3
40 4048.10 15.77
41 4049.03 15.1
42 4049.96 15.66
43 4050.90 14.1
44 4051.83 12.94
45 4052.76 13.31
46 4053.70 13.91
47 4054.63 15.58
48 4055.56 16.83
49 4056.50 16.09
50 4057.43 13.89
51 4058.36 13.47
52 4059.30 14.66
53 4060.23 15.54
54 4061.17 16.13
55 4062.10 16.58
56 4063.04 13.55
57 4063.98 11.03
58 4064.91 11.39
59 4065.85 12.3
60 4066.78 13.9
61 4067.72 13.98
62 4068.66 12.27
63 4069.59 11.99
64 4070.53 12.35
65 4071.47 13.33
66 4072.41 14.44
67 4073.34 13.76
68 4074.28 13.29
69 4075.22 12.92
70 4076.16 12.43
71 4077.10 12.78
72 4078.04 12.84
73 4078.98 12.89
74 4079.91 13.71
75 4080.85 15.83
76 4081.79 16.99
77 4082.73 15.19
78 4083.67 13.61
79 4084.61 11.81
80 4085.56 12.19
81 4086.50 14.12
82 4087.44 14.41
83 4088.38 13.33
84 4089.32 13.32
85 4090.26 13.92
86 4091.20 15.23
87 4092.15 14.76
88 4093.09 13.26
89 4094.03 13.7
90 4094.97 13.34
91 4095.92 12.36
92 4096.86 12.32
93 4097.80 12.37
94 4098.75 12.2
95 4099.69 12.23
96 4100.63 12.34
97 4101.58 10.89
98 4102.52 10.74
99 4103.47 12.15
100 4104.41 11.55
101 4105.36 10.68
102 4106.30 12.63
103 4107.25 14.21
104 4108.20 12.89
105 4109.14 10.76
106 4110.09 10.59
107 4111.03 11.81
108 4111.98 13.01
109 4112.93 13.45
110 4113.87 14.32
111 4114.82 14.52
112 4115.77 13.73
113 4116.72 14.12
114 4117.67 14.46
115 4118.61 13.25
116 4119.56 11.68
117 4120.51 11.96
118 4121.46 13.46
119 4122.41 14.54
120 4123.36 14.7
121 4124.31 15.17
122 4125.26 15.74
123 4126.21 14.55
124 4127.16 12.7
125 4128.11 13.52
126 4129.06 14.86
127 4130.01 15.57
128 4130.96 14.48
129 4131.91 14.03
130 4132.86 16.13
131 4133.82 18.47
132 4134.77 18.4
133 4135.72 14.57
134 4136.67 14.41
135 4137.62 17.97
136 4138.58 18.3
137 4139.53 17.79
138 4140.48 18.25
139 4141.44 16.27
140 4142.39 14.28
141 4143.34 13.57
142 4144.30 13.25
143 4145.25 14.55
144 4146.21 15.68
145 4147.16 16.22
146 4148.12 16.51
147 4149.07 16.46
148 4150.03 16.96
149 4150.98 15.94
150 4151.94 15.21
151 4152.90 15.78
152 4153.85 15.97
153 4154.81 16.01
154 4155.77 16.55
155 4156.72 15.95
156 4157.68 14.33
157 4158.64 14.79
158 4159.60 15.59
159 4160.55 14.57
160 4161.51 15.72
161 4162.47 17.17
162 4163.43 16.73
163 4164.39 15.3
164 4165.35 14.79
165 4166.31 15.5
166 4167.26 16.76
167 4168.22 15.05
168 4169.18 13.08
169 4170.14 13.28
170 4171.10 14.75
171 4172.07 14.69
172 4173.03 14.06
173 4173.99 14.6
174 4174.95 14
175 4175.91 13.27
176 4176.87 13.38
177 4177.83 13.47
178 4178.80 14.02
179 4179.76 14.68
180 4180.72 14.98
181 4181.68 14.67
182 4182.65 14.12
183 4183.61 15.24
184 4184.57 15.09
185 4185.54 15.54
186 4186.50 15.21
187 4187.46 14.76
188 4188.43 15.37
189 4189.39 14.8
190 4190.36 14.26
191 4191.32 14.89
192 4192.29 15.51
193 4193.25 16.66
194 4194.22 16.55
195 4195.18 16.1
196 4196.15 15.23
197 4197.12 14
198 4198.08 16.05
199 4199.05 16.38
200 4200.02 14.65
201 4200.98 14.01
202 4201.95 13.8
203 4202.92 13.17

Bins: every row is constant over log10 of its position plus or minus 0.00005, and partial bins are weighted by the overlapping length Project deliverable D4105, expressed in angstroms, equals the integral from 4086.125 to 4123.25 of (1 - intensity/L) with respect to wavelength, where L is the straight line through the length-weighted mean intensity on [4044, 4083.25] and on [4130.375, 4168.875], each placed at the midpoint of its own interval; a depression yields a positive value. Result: 5.02 angstroms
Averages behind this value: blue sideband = 14.2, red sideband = 15.8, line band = 13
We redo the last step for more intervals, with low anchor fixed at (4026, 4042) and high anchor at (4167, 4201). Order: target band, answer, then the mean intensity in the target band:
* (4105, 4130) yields 2.8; 13.4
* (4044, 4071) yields 1.8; 14.3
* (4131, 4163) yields -2.0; 15.9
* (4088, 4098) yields 1.1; 13.5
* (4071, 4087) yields 1.7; 13.7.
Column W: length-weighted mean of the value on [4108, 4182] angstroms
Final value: 14.8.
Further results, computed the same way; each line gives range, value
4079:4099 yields 13.7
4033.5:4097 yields 14.2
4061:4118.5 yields 13.2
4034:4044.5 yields 15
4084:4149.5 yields 14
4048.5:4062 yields 14.9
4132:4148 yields 16.1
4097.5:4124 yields 12.7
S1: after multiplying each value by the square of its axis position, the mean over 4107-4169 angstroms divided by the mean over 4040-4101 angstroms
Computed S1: 1.11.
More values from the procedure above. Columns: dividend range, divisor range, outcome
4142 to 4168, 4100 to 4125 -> 1.24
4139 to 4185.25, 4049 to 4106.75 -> 1.17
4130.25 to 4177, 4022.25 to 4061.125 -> 1.08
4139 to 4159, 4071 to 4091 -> 1.19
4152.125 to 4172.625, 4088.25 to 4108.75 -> 1.24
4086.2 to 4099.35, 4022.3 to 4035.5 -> 0.90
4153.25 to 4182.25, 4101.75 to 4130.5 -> 1.16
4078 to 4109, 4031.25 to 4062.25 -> 0.89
